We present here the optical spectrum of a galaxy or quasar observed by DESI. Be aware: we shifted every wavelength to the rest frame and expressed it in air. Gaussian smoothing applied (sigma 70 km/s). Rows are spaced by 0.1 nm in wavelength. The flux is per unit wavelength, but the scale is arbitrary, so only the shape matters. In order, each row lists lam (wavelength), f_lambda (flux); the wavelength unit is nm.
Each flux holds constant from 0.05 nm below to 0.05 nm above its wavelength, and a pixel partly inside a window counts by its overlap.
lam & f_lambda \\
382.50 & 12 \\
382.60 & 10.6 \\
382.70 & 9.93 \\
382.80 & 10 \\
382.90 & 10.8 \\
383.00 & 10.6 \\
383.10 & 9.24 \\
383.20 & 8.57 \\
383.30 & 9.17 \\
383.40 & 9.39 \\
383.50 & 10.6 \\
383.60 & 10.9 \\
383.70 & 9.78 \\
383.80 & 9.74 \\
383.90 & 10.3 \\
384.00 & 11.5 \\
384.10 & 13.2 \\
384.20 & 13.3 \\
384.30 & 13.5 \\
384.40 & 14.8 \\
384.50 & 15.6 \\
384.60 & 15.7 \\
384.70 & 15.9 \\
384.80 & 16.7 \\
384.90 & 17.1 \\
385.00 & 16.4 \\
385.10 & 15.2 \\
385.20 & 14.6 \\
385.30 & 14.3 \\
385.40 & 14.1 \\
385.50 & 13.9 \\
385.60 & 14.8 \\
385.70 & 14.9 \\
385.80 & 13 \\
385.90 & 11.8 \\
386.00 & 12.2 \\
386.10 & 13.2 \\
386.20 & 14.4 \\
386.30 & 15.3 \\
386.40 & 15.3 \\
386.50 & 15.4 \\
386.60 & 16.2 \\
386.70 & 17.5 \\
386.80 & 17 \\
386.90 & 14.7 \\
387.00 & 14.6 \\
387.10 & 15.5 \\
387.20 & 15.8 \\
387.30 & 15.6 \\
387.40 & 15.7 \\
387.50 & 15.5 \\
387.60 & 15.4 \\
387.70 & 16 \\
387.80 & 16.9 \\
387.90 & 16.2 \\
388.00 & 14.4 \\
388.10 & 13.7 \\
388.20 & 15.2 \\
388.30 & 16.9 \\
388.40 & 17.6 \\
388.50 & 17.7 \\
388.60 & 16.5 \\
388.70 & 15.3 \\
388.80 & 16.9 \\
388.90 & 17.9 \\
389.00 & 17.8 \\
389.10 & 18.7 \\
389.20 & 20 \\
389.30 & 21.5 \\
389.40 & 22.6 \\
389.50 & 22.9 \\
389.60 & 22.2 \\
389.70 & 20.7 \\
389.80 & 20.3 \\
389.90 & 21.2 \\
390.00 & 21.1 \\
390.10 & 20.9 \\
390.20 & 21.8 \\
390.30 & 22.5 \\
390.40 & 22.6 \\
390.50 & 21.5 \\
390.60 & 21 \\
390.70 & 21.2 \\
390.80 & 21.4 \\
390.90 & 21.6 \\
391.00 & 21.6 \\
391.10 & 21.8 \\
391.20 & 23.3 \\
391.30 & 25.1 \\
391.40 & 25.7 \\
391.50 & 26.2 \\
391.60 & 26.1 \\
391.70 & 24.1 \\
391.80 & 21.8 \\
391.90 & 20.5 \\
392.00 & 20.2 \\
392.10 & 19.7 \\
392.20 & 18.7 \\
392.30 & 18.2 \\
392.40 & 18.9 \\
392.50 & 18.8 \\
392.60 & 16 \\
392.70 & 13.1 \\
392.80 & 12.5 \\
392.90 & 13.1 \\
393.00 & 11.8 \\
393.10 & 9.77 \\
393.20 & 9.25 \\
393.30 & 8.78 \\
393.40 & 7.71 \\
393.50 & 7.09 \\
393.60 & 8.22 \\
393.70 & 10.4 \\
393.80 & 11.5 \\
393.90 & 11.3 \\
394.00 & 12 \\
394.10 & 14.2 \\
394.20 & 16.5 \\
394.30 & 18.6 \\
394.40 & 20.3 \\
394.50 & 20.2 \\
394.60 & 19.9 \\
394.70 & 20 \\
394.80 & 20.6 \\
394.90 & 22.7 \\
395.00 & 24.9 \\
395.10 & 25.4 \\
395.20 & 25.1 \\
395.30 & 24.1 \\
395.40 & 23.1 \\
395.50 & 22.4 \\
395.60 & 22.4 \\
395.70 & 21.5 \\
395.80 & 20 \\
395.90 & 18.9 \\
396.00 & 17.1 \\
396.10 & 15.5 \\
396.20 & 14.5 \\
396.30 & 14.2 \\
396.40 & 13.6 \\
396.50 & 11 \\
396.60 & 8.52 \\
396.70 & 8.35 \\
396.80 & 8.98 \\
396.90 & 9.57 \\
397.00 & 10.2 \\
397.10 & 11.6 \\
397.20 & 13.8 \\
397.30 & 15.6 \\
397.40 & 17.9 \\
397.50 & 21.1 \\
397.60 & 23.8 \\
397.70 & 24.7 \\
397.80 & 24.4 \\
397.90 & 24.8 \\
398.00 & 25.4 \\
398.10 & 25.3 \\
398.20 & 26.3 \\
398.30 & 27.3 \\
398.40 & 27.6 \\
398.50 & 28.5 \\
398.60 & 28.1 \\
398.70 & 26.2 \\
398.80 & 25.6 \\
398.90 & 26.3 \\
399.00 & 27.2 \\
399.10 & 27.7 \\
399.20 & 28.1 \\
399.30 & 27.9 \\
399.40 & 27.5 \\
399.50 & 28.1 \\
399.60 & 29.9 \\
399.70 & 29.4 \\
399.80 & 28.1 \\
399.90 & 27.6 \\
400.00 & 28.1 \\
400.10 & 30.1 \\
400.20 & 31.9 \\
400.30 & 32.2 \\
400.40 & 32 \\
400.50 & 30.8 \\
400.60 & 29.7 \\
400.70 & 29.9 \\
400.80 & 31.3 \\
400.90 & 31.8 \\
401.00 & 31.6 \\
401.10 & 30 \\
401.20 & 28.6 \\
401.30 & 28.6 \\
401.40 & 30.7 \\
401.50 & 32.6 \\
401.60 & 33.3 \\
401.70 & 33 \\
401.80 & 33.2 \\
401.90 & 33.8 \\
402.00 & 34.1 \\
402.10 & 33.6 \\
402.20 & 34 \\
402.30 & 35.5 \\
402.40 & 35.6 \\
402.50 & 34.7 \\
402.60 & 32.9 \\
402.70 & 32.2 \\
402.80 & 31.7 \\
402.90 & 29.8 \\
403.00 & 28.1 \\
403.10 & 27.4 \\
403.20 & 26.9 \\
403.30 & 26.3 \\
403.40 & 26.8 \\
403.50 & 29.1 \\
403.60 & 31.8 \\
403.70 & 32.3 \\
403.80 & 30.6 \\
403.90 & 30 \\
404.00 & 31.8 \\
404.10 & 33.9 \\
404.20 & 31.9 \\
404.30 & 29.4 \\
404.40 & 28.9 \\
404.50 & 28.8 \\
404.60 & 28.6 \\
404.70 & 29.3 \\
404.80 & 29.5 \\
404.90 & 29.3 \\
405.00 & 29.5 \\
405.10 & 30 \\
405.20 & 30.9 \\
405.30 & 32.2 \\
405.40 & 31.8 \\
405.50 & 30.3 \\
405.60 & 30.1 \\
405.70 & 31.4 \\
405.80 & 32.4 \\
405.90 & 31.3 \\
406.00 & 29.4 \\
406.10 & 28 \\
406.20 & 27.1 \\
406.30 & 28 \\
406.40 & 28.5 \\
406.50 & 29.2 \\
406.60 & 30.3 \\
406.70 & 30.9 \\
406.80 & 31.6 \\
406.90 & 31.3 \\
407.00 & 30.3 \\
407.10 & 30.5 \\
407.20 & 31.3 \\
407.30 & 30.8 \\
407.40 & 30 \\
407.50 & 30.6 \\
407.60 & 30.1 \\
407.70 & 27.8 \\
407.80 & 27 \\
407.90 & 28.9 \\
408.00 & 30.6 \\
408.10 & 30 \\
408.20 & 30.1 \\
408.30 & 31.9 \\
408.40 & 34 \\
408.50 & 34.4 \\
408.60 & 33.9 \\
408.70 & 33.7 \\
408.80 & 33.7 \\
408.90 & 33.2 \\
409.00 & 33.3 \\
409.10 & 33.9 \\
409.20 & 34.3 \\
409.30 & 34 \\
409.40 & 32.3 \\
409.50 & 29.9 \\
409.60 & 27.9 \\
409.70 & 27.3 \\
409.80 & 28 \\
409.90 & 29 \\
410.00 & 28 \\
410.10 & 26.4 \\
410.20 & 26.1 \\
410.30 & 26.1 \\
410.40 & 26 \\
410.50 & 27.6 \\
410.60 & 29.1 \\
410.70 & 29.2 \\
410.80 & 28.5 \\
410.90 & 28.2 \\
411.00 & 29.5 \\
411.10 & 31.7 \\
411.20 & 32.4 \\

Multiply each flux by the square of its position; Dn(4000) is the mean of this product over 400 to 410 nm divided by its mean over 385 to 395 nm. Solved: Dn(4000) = 1.92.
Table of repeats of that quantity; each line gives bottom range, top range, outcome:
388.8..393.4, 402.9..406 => 1.64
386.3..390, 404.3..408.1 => 1.89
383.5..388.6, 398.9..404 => 2.25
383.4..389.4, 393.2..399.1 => 1.30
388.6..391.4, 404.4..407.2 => 1.55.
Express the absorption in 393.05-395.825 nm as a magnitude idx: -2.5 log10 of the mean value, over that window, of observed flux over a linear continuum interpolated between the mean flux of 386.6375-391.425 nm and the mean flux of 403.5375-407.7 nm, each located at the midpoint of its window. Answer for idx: 0.32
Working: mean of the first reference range 18.9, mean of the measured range 17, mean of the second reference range 30.3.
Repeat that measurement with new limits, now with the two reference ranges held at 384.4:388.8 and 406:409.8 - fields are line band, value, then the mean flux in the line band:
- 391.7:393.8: 0.34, 14.4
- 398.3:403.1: -0.19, 30.3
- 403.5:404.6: -0.10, 30.8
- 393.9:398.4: 0.18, 18.8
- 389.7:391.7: -0.22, 22.5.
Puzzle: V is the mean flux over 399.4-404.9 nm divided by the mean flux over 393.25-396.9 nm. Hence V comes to 1.9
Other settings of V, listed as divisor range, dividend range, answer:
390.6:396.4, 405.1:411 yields 1.66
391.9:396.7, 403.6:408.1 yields 1.84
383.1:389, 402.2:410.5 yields 2.10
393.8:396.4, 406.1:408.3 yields 1.55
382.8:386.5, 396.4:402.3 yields 1.99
